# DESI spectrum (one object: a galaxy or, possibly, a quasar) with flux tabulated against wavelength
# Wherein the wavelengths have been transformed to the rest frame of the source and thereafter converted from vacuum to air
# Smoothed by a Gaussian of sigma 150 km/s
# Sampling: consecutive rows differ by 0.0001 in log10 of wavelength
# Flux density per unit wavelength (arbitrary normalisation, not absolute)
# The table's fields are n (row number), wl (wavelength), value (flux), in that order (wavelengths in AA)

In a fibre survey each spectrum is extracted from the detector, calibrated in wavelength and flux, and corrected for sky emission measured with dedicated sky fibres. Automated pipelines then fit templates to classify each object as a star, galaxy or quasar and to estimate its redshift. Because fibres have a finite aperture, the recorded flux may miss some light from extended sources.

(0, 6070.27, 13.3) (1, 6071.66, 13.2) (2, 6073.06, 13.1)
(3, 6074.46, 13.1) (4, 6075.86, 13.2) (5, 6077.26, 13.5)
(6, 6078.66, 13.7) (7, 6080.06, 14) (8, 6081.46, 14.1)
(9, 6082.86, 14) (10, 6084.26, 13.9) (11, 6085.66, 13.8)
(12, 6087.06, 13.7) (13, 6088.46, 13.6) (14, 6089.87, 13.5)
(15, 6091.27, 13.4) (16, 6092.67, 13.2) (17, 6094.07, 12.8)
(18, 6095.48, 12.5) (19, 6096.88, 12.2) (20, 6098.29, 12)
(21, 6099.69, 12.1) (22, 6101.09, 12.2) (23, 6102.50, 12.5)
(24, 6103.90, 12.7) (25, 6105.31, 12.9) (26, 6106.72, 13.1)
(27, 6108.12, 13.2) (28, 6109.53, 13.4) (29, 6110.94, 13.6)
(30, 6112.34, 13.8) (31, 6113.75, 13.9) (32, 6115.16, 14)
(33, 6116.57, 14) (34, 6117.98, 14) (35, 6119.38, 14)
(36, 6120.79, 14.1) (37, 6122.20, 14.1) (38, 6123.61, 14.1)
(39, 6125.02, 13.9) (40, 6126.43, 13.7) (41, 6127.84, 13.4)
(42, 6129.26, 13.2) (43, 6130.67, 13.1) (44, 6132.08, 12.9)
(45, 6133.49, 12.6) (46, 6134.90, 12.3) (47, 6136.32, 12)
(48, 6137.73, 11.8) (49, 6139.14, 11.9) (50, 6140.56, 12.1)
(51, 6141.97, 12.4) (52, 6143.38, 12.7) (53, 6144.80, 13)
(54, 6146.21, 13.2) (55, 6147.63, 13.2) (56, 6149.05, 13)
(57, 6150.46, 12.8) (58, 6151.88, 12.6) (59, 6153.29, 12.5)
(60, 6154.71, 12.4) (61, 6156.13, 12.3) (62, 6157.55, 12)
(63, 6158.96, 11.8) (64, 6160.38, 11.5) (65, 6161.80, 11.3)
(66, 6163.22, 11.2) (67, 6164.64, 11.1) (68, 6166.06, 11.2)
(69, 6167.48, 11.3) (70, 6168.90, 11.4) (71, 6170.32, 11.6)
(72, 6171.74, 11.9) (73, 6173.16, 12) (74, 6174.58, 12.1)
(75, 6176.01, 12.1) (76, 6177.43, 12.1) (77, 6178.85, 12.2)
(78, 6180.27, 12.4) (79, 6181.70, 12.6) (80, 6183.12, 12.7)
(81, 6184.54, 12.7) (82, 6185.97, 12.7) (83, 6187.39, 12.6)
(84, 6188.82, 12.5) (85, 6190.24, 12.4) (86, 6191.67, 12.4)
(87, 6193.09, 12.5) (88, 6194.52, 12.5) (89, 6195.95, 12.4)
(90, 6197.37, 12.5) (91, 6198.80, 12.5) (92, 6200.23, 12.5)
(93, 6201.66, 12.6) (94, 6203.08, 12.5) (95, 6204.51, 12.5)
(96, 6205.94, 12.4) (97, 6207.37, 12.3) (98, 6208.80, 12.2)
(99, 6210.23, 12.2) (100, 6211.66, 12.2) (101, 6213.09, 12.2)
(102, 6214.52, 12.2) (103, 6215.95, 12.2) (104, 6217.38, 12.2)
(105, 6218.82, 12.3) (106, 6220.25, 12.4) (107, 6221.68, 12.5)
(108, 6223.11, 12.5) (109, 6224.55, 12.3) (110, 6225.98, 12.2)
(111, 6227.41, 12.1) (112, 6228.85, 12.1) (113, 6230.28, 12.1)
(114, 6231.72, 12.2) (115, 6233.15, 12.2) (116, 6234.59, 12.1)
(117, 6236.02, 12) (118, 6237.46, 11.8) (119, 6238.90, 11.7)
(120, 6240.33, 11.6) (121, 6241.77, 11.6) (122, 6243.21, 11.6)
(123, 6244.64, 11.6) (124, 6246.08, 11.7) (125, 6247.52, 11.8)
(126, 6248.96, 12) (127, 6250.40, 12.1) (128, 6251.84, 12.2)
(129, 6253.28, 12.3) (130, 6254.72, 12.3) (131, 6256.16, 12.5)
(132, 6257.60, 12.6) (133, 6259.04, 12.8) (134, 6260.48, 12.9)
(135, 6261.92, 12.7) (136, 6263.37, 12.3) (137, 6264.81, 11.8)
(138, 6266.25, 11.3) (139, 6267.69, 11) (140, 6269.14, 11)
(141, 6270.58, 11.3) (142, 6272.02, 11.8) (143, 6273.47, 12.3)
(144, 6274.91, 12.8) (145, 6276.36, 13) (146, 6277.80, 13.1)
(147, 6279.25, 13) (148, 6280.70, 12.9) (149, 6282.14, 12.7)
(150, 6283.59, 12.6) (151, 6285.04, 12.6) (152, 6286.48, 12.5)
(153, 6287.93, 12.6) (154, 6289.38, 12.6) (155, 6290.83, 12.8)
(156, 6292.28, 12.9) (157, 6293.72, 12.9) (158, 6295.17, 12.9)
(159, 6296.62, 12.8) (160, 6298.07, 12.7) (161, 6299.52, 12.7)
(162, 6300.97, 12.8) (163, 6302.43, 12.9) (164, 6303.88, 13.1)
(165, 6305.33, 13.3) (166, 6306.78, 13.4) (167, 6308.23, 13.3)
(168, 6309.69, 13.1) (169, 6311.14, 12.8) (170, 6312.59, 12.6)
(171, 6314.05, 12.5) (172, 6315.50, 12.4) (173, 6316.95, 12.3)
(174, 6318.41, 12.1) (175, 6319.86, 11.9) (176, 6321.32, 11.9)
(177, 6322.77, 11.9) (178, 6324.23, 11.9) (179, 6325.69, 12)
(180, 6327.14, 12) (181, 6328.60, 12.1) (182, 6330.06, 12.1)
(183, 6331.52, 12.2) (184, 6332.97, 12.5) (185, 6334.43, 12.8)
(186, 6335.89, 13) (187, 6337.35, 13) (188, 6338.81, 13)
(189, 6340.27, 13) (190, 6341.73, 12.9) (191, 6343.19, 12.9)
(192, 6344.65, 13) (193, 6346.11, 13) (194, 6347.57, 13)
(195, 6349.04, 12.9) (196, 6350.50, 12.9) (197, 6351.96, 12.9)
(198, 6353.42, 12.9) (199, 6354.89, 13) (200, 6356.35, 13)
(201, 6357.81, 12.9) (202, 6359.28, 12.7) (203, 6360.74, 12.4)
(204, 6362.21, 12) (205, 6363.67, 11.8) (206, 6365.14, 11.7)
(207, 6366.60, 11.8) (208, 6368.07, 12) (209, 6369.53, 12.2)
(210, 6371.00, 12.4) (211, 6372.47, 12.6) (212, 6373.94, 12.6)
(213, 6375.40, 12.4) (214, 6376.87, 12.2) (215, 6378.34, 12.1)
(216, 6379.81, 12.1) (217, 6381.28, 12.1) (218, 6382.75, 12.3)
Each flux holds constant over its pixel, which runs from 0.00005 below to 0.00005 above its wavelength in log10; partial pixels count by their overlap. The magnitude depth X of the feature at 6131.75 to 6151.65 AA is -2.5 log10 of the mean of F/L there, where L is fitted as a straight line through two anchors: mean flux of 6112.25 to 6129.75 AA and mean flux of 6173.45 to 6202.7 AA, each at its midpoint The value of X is 0.07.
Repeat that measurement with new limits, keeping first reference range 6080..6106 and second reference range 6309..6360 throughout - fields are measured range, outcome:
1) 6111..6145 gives -0.017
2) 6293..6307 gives -0.022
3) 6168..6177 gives 0.095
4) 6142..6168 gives 0.068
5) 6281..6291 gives 0.006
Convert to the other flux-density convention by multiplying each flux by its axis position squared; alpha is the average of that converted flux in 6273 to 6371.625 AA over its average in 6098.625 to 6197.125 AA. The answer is 1.06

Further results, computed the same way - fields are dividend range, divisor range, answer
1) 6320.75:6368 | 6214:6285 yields 1.06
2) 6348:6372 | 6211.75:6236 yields 1.06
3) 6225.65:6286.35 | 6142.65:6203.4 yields 1.02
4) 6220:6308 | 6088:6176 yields 1.01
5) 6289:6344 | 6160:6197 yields 1.09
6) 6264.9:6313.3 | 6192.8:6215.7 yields 1.05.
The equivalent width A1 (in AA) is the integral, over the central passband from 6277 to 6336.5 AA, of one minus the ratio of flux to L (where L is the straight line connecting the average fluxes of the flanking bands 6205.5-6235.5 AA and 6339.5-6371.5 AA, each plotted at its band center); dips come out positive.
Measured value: -0.7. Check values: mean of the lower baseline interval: 12.2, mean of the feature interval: 12.6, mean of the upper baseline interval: 12.6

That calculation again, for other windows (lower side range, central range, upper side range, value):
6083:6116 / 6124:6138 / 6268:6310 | 0.1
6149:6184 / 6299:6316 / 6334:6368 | -0.5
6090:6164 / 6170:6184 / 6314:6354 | 0.6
